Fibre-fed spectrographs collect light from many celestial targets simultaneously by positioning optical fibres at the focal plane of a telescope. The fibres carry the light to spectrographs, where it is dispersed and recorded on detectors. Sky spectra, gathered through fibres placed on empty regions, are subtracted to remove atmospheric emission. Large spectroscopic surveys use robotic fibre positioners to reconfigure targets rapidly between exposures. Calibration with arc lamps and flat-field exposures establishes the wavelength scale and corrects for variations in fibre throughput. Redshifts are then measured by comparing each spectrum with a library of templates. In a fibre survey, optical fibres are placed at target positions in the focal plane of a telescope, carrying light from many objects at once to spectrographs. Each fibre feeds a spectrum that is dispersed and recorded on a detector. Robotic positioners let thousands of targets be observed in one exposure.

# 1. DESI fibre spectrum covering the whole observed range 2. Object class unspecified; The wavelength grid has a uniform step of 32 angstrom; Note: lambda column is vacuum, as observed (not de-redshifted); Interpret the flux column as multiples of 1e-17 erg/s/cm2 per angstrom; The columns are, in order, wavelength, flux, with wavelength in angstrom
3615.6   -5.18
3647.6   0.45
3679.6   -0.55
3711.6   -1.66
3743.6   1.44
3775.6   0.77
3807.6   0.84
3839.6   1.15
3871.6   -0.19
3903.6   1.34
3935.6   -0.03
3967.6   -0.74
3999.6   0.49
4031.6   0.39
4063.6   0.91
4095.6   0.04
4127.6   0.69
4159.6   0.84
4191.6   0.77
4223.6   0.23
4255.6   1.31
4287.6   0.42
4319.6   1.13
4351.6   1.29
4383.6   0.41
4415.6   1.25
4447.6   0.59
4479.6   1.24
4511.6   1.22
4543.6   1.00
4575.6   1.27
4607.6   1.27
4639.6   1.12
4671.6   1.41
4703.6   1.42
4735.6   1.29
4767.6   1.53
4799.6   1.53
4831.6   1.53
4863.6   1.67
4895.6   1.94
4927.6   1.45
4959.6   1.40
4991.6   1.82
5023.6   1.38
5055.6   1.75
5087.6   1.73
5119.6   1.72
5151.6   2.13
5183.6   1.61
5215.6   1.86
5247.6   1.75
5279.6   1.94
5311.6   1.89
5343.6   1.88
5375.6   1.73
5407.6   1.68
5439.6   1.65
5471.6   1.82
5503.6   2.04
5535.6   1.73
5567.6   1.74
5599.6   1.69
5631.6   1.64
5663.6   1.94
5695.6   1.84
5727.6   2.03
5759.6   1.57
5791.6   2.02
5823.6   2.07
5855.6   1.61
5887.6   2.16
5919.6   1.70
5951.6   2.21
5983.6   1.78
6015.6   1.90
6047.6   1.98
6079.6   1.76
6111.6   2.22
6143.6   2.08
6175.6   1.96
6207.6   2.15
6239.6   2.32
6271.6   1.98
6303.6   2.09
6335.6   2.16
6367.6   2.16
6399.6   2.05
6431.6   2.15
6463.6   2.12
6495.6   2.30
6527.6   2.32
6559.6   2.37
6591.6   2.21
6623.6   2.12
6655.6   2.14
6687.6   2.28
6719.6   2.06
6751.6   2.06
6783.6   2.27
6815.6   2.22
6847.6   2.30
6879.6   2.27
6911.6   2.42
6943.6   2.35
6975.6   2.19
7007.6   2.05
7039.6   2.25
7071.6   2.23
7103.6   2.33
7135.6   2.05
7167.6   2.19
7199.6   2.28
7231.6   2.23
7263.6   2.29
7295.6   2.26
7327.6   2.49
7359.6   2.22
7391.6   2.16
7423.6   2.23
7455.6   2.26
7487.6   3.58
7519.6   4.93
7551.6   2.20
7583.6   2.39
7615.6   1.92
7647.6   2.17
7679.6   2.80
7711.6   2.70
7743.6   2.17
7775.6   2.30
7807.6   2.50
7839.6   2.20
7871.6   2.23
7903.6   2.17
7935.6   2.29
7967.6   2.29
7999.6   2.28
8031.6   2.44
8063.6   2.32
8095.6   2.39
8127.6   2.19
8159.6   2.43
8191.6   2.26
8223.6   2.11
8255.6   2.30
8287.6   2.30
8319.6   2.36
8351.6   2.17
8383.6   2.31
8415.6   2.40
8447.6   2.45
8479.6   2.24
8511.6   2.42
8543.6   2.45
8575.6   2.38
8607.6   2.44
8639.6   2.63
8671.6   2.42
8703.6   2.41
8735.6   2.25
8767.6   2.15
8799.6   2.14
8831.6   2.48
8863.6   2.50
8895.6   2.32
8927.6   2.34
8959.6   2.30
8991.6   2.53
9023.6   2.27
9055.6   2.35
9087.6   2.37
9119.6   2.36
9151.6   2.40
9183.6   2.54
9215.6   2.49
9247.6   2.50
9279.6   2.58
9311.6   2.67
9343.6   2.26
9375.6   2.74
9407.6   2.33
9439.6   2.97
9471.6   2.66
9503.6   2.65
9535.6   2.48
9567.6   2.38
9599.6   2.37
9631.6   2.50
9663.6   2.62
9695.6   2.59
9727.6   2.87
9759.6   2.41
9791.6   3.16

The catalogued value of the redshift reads 0.14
